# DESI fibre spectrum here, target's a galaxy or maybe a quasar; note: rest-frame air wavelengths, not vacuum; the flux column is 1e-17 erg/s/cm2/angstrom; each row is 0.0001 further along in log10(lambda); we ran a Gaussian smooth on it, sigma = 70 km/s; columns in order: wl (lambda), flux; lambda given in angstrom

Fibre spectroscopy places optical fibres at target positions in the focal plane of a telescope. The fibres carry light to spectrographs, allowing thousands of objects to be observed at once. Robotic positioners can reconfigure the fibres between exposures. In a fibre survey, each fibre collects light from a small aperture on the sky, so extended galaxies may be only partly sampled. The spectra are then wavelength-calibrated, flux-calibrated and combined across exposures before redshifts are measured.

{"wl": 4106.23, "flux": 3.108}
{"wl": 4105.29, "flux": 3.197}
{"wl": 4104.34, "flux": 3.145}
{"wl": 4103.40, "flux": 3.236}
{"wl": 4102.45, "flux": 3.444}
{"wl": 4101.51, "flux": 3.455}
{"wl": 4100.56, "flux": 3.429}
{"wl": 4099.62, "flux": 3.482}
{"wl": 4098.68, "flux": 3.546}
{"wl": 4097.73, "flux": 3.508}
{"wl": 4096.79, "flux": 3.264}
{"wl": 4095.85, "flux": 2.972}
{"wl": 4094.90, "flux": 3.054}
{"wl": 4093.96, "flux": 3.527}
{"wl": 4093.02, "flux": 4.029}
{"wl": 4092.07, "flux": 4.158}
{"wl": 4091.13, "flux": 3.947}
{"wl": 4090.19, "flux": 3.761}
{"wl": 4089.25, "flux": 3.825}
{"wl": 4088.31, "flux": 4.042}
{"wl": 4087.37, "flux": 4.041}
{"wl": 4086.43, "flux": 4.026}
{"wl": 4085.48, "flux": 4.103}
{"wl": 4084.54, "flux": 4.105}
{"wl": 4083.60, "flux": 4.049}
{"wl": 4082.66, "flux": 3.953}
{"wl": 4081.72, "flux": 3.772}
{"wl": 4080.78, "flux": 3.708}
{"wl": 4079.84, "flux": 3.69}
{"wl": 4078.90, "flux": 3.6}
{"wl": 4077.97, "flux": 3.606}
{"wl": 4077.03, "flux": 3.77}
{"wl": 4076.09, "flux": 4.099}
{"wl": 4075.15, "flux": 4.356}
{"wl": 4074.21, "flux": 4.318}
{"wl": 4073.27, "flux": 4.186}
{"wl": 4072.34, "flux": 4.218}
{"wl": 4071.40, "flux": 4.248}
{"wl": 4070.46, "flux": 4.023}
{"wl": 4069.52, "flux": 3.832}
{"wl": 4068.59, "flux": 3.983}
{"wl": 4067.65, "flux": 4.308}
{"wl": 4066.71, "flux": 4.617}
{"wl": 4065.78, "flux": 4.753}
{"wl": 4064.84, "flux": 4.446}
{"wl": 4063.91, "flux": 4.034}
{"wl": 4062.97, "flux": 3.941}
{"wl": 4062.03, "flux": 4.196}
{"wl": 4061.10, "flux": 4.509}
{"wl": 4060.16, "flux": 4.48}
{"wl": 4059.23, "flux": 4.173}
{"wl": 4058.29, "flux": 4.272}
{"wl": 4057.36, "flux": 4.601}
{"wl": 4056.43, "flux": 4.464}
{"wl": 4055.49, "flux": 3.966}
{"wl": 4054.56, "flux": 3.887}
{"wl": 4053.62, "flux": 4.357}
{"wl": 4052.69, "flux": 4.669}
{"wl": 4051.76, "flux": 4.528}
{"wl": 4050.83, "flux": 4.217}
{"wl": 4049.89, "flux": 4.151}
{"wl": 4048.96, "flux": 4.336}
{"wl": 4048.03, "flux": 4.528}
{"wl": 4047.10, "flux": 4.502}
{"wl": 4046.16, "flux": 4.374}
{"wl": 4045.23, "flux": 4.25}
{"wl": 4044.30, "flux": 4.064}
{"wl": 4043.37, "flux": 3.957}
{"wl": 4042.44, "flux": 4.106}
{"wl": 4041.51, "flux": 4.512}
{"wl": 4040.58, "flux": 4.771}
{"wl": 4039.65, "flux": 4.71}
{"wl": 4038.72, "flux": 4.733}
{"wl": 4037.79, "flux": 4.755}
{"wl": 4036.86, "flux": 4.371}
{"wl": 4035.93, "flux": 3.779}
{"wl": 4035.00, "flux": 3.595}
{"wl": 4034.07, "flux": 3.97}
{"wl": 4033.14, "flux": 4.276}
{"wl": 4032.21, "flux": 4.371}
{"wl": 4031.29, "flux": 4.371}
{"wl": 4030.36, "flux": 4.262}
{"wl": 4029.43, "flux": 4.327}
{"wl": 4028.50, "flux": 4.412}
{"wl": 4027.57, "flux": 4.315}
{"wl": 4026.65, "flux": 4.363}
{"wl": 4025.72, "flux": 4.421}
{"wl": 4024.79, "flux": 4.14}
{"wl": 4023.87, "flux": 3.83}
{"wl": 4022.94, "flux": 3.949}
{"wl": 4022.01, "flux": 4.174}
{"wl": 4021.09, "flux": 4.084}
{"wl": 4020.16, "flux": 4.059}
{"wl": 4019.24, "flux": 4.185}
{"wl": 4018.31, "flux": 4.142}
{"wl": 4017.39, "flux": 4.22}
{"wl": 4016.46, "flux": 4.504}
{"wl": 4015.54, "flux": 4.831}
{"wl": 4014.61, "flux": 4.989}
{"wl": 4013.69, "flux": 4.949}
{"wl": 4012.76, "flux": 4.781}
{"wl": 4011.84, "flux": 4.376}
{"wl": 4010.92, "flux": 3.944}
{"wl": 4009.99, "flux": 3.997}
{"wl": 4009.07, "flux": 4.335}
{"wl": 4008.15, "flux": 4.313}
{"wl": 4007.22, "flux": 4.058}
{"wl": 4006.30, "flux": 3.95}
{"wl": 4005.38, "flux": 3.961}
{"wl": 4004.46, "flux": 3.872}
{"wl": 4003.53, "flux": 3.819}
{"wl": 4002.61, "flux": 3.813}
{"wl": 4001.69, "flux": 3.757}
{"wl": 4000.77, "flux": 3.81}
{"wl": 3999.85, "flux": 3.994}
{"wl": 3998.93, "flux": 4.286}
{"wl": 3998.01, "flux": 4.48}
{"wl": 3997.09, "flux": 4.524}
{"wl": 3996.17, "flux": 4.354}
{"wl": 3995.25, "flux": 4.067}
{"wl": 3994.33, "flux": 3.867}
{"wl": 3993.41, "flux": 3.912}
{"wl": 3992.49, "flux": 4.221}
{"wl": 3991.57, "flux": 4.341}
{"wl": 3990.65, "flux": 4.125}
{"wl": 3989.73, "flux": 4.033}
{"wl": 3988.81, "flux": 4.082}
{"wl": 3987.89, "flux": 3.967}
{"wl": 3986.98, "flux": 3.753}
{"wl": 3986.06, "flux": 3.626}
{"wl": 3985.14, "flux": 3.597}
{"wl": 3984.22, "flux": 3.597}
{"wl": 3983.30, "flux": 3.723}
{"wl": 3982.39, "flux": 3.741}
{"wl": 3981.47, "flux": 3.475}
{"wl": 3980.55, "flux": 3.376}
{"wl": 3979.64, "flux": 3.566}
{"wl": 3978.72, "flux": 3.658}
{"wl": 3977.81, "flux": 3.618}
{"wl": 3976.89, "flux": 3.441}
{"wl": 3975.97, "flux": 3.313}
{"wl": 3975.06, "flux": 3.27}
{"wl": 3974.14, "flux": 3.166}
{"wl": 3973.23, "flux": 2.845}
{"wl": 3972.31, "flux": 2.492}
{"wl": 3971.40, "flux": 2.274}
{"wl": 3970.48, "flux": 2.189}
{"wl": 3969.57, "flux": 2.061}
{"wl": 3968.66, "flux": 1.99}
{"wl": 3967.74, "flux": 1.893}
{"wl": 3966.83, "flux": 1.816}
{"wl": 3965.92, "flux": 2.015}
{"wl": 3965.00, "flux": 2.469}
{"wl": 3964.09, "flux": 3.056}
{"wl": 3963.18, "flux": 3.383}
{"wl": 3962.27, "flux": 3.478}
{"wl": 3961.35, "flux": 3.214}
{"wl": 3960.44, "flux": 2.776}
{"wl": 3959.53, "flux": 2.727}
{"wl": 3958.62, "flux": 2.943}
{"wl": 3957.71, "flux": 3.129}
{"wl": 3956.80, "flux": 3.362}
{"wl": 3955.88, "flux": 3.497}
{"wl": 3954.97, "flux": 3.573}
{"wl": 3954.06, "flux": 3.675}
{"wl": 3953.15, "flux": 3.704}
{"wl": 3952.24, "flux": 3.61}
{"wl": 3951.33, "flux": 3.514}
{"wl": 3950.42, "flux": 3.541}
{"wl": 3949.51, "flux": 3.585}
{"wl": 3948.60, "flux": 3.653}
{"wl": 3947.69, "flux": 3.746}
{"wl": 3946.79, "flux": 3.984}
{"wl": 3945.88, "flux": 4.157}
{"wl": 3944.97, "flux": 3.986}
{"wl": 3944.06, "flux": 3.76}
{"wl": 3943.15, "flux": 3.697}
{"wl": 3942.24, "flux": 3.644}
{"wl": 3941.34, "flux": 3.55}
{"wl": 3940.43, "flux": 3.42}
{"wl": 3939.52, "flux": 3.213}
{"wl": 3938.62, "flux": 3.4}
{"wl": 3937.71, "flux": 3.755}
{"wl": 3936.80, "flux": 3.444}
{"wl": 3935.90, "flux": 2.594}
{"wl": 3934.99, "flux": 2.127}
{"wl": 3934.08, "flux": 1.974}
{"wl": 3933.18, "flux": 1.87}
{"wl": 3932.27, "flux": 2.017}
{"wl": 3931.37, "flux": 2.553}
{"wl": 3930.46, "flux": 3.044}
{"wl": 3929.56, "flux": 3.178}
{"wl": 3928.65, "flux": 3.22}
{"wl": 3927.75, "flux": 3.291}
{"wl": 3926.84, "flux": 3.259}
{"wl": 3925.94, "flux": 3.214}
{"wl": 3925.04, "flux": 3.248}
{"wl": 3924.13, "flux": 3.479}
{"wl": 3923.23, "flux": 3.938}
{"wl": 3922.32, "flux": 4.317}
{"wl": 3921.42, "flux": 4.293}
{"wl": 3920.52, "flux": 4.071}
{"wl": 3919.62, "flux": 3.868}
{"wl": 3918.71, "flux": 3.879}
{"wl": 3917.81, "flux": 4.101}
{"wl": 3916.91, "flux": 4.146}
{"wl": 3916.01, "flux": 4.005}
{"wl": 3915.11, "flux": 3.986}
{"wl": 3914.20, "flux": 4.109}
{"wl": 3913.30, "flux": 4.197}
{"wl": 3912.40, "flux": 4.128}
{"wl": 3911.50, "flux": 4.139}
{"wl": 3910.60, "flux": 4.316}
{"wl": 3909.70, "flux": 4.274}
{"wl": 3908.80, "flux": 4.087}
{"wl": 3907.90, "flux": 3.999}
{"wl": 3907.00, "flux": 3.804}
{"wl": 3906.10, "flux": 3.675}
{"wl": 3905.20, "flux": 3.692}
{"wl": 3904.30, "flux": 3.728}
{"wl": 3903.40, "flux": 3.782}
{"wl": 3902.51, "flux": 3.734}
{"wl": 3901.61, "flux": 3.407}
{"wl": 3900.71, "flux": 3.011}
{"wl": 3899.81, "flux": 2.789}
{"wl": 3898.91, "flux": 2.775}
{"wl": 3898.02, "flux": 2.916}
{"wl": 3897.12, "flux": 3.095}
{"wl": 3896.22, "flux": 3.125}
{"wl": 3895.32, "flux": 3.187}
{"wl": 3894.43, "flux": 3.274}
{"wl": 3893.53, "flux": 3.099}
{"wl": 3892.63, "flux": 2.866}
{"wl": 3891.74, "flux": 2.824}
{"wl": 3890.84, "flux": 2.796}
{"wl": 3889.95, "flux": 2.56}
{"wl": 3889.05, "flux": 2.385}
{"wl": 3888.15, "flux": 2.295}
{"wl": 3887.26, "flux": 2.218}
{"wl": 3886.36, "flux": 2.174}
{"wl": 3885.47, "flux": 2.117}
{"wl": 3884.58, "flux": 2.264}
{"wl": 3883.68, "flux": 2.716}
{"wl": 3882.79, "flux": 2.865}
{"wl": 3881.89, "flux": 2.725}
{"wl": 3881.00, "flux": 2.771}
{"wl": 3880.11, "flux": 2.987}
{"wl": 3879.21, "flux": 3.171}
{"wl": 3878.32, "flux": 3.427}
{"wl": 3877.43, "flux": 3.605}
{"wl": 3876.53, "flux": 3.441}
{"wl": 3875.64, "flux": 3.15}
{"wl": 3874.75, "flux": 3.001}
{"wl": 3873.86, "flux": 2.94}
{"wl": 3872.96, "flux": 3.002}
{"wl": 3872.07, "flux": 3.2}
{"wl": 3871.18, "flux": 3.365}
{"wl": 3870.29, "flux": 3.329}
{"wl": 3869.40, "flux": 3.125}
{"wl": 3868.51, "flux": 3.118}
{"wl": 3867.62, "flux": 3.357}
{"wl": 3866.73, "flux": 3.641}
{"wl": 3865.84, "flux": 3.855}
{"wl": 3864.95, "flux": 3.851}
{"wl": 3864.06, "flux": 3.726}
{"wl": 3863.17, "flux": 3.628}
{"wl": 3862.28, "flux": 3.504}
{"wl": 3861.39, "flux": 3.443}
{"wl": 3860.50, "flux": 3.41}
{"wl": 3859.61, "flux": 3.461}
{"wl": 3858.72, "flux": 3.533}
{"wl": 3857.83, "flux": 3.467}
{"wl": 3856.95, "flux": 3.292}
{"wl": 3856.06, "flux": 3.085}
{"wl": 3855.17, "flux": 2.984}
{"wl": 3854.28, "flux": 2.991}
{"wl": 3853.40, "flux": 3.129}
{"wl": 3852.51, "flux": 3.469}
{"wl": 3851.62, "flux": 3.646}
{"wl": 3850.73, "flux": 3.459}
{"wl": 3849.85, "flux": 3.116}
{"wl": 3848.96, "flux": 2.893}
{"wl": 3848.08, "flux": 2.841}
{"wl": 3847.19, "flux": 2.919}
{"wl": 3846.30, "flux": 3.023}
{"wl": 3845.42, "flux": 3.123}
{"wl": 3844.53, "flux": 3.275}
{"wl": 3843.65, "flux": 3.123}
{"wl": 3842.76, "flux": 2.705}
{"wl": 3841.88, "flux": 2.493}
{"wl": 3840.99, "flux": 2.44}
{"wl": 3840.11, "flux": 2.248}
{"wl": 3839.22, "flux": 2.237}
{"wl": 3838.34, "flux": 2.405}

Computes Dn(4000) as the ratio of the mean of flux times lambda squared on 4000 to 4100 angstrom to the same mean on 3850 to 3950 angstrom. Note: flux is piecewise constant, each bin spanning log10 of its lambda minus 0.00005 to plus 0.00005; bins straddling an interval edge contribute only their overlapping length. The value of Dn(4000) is 1.34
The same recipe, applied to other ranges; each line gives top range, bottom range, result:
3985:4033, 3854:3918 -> 1.34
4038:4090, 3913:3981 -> 1.36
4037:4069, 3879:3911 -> 1.52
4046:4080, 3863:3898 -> 1.53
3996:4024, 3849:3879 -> 1.35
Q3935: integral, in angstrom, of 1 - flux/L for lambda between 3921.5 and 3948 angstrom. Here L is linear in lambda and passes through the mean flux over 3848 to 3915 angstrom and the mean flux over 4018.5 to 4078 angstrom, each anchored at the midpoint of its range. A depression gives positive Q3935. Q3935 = 2.2 angstrom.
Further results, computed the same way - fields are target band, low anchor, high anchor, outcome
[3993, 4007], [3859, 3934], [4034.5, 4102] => -1.0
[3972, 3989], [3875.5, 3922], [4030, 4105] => 0.9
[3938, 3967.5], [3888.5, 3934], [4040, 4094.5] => 2.3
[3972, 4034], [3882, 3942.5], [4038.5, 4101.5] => -4.4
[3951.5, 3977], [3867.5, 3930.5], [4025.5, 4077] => 5.7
